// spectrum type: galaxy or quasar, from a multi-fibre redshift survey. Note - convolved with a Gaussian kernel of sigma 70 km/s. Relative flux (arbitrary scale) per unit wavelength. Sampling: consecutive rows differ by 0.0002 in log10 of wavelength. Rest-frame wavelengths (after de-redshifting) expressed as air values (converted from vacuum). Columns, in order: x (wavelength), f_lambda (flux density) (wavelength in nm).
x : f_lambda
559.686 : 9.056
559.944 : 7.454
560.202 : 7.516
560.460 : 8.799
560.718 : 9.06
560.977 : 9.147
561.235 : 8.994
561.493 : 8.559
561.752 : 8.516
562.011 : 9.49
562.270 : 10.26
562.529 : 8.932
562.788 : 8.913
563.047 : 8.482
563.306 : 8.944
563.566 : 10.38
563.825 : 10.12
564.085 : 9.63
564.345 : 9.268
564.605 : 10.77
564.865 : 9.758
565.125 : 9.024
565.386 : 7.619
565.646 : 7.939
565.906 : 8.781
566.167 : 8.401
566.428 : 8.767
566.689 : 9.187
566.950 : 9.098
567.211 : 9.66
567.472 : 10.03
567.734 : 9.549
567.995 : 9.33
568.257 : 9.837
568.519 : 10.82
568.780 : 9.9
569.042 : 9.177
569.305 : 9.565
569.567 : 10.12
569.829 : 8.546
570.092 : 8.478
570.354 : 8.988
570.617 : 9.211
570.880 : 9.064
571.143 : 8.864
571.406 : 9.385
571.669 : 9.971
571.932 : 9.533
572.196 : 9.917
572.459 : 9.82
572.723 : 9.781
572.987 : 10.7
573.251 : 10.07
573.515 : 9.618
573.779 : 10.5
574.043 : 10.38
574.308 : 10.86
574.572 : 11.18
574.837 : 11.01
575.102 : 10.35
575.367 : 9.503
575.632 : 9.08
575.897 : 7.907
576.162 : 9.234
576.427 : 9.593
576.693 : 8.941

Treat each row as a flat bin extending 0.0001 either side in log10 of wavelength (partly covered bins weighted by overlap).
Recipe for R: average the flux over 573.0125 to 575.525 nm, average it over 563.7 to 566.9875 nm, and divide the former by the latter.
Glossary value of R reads 1.14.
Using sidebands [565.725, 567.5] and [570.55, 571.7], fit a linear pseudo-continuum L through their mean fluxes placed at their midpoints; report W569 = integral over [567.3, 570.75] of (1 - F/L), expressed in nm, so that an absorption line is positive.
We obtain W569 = -0.13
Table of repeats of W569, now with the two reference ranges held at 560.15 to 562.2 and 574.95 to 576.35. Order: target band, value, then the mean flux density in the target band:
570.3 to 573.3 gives -0.15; 9.61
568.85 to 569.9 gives -0.04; 9.43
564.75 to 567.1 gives 0.07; 8.73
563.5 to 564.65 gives -0.13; 9.96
